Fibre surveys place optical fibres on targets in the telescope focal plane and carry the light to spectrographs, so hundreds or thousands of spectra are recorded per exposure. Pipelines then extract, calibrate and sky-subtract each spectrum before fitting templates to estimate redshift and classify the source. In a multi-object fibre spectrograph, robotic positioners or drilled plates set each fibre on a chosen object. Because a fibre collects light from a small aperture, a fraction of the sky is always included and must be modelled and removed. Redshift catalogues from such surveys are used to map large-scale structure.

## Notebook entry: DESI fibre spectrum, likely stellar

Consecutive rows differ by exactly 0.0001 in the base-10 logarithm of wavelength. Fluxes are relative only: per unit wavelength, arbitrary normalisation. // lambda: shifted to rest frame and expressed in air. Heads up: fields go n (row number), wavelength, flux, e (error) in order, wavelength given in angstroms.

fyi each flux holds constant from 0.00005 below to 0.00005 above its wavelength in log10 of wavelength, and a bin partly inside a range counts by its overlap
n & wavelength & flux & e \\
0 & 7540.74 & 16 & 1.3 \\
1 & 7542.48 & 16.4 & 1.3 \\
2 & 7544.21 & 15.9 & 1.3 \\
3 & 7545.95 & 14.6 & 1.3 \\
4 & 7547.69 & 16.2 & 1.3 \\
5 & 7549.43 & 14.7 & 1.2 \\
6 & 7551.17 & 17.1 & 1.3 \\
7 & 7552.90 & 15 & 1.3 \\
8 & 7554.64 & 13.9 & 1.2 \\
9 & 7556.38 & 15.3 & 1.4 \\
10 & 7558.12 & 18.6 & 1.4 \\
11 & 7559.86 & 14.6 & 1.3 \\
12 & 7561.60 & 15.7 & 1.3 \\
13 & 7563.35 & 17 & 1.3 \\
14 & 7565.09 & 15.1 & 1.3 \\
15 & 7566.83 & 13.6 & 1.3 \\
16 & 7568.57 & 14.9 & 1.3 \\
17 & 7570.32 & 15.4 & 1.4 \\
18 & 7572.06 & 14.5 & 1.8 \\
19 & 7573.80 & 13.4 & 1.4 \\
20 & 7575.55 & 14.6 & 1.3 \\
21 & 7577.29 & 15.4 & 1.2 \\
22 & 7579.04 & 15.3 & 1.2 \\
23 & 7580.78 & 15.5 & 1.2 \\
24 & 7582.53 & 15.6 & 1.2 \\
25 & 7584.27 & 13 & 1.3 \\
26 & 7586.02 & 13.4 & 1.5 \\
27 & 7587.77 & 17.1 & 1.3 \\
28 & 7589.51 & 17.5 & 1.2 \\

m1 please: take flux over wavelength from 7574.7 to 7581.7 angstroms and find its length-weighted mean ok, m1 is 15.2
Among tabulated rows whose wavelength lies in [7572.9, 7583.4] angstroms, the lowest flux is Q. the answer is 13.4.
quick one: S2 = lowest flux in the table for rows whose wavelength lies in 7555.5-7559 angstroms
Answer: 15.3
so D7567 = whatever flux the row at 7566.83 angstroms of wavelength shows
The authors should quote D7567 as 13.6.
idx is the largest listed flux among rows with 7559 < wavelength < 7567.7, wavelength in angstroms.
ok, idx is 17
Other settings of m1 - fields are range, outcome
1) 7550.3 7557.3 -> 15.4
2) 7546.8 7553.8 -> 15.7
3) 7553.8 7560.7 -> 15.6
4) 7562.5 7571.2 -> 15.2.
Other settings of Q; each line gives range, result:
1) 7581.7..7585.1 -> 13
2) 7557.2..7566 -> 14.6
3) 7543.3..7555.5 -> 13.9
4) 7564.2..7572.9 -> 13.6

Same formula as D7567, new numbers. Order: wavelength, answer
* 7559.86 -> 14.6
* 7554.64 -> 13.9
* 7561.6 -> 15.7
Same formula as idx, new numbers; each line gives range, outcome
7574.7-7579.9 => 15.4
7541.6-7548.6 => 16.4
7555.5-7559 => 18.6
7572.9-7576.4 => 14.6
